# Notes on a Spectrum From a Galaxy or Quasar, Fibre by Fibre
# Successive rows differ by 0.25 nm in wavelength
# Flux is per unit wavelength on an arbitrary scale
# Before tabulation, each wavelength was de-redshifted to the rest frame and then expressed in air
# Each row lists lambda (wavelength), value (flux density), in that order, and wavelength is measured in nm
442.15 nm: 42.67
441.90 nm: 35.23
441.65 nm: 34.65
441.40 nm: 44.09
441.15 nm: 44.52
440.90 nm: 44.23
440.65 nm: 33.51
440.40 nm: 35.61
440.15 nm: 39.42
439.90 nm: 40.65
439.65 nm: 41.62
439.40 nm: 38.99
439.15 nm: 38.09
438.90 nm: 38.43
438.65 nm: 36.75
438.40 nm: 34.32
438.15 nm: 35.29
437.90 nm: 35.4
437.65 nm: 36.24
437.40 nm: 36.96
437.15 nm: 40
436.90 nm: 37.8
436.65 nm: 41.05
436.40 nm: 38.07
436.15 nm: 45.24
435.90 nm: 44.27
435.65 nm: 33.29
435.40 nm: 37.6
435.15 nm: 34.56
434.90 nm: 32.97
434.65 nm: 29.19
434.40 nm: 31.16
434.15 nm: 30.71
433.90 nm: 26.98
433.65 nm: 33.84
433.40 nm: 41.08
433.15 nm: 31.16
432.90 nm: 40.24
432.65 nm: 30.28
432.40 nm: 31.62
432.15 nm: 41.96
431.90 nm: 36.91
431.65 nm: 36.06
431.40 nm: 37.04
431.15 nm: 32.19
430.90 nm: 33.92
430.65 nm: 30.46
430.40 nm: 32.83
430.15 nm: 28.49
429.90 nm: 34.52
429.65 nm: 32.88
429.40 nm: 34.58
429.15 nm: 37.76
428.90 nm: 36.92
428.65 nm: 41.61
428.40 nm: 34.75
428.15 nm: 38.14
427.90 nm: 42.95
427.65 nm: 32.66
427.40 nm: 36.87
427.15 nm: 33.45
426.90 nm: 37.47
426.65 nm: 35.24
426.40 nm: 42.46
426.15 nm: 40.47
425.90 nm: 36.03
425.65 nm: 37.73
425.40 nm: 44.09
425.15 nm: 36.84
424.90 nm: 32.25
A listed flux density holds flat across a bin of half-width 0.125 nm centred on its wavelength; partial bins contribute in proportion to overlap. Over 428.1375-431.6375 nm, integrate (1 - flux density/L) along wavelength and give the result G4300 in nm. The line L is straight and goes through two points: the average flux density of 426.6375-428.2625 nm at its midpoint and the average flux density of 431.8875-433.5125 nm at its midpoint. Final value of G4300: 0.173 nm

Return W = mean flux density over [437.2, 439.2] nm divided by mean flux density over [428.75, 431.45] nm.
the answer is 1.1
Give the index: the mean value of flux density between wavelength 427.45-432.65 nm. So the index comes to 35.3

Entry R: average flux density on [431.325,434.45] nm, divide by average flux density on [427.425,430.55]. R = 1.0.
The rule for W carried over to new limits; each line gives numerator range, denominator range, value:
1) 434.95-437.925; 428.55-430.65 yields 1.11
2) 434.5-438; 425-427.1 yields 0.97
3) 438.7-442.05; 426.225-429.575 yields 1.05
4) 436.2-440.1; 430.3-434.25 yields 1.11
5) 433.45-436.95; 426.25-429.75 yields 0.96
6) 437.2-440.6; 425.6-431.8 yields 1.04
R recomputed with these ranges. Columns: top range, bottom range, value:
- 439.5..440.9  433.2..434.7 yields 1.20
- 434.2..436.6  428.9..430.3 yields 1.07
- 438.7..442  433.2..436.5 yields 1.11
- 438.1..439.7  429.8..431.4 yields 1.16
